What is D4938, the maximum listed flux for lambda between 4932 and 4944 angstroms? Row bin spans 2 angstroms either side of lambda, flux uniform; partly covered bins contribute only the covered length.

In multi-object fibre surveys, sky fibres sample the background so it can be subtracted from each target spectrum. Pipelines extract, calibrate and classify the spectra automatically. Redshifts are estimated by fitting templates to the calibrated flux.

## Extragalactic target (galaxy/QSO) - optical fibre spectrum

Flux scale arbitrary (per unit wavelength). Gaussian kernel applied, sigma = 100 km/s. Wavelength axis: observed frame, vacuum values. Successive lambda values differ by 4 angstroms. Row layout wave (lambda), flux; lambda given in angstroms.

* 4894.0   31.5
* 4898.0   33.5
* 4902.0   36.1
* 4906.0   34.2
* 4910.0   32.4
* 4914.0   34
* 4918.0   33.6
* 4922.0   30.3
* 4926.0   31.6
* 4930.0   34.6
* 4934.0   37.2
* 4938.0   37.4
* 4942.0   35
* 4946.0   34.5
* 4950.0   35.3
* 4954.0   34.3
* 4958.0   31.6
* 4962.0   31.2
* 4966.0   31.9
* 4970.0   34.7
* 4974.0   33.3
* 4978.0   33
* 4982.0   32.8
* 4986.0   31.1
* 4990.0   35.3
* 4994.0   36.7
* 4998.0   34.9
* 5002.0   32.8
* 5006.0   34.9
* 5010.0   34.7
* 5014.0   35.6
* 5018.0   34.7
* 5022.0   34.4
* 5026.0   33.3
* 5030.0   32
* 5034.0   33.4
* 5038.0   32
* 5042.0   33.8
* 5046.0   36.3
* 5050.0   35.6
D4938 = 37.4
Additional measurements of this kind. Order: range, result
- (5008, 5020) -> 35.6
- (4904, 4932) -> 34.6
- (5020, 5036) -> 34.4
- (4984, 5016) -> 36.7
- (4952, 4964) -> 34.3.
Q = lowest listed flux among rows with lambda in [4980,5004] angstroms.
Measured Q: 31.1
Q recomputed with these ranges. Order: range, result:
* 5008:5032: 32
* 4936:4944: 35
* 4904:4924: 30.3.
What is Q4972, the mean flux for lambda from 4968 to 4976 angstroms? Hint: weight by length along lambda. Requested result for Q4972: 34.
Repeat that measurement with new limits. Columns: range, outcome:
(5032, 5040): 32.7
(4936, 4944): 36.2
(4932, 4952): 35.9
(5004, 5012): 34.8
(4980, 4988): 31.9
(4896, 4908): 34.6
